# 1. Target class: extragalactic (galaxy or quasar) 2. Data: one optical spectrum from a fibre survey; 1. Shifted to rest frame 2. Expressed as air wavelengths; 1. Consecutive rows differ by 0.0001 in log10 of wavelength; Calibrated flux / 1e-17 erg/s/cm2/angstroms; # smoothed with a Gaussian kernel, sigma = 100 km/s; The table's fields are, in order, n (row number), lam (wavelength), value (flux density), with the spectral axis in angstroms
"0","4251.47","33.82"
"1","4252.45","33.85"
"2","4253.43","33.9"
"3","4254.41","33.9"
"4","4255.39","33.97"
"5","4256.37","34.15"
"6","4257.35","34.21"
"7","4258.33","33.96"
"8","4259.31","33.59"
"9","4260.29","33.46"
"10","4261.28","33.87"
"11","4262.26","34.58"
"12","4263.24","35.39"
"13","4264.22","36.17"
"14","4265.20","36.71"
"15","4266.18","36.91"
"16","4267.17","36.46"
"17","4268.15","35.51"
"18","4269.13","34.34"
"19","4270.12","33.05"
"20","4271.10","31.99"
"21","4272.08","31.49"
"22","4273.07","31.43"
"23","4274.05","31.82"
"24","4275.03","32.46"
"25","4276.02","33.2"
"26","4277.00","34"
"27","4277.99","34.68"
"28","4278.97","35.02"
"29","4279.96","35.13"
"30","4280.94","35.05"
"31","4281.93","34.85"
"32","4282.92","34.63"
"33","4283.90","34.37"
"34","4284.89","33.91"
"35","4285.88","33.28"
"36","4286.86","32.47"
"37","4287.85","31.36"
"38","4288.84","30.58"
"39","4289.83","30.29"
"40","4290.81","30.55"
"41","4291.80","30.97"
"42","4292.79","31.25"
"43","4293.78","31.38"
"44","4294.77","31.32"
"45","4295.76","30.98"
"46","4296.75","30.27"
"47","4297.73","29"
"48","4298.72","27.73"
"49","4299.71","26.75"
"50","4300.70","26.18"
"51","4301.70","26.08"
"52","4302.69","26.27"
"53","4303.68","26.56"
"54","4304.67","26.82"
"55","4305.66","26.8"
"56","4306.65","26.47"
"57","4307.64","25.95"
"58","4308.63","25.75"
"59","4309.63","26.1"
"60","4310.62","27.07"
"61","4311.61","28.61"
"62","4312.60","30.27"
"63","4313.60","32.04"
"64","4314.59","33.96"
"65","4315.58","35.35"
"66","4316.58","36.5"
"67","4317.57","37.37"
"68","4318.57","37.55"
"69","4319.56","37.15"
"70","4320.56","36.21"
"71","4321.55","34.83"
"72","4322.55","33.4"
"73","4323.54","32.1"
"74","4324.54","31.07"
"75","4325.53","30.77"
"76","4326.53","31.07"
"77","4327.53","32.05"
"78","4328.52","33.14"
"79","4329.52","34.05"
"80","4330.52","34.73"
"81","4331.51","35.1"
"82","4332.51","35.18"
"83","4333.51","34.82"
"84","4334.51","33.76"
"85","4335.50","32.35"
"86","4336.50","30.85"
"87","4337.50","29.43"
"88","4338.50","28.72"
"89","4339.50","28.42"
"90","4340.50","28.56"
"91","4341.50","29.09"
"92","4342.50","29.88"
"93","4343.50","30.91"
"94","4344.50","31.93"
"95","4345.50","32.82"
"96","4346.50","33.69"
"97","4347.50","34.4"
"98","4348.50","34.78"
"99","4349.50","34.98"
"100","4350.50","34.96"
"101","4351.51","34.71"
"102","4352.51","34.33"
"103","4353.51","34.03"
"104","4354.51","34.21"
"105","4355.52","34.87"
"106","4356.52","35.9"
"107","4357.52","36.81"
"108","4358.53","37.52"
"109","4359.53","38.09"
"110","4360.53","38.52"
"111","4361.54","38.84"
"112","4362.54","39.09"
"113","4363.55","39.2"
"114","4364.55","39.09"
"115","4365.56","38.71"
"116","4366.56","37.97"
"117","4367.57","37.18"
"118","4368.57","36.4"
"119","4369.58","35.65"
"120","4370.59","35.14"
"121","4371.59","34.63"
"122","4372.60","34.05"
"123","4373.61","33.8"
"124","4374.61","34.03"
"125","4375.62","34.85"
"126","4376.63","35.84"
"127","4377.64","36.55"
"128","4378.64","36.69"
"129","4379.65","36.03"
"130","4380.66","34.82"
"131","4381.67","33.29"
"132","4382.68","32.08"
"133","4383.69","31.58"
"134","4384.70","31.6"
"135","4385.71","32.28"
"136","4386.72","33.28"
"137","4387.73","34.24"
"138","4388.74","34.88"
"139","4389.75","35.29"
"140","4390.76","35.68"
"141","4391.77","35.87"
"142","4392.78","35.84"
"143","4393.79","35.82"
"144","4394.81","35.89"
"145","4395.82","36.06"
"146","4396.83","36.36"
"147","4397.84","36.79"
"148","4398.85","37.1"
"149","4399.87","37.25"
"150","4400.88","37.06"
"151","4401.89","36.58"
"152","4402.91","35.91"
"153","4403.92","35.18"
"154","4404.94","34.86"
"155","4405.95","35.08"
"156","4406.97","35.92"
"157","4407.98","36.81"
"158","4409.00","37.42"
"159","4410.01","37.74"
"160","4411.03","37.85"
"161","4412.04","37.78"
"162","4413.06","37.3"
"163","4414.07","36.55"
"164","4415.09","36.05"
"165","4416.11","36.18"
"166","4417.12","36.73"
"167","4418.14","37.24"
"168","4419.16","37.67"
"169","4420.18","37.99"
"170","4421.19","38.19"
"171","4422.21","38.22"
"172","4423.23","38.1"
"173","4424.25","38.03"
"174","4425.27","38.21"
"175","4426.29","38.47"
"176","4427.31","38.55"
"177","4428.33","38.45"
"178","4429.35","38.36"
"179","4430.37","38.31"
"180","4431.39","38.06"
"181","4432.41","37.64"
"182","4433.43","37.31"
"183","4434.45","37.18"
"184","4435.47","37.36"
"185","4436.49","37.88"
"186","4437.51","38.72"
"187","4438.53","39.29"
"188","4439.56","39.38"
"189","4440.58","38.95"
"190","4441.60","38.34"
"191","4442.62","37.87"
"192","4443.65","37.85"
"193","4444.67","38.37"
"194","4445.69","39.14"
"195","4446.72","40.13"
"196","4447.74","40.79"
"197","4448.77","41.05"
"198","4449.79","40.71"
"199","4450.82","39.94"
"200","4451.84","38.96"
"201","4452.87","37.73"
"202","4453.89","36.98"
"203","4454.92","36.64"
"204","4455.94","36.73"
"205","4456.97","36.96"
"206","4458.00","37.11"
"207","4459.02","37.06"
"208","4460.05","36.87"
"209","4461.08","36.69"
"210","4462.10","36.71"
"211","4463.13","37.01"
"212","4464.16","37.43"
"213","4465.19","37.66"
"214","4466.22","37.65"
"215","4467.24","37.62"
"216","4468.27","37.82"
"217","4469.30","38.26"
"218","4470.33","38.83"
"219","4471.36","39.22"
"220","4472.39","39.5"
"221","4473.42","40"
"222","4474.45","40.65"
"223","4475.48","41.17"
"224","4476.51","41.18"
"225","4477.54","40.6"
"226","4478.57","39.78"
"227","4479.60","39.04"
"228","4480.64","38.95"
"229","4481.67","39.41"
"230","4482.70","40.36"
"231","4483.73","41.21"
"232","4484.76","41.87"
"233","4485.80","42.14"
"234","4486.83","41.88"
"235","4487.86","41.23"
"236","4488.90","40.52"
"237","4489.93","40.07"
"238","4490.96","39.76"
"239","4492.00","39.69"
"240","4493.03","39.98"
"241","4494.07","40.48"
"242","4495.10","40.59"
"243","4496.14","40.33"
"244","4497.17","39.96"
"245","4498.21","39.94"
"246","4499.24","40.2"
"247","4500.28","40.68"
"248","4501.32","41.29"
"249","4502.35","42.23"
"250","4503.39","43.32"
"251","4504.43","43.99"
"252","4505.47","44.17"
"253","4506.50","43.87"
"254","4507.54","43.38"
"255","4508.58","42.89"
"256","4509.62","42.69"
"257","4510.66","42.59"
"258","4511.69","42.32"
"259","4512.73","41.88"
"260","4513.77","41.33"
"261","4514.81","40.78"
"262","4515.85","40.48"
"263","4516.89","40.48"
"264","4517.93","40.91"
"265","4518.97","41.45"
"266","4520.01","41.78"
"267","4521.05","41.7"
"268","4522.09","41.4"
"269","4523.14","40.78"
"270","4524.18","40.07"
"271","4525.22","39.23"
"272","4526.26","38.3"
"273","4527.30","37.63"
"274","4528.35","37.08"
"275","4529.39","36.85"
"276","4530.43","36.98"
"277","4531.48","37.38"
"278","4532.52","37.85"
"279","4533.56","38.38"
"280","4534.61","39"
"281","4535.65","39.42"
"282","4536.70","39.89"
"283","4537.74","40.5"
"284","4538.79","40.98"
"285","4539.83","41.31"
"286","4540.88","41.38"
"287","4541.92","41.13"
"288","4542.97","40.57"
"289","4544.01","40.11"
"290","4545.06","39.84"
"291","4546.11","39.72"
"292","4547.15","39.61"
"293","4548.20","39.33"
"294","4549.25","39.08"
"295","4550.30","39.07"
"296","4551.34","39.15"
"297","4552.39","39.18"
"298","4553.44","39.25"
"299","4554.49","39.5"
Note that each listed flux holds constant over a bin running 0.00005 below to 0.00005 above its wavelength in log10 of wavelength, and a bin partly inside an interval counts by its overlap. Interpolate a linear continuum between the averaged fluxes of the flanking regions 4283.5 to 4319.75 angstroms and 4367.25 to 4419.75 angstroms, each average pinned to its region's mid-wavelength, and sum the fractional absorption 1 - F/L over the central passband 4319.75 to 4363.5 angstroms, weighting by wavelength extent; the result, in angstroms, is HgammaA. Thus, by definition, -1.4 angstroms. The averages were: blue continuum 30.3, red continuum 35.6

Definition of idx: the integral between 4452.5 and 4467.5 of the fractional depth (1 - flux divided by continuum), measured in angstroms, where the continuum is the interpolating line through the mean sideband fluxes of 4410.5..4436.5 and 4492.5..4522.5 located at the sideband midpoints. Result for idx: 0.9 angstroms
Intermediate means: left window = 37.7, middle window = 37.1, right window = 41.6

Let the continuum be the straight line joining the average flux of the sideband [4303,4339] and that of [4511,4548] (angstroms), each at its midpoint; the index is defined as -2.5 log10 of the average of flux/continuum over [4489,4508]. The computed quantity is -0.07 mag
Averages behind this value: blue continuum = 31.8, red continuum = 40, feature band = 41.3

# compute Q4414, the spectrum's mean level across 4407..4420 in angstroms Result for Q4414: 37.1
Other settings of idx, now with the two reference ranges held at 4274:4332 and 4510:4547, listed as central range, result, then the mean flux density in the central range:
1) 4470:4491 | -1.16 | 40.4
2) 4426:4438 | -0.52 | 38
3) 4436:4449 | -0.77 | 39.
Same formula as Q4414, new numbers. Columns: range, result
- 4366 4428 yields 36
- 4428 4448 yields 38.5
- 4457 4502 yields 39.5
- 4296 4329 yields 30.5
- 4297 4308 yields 26.9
